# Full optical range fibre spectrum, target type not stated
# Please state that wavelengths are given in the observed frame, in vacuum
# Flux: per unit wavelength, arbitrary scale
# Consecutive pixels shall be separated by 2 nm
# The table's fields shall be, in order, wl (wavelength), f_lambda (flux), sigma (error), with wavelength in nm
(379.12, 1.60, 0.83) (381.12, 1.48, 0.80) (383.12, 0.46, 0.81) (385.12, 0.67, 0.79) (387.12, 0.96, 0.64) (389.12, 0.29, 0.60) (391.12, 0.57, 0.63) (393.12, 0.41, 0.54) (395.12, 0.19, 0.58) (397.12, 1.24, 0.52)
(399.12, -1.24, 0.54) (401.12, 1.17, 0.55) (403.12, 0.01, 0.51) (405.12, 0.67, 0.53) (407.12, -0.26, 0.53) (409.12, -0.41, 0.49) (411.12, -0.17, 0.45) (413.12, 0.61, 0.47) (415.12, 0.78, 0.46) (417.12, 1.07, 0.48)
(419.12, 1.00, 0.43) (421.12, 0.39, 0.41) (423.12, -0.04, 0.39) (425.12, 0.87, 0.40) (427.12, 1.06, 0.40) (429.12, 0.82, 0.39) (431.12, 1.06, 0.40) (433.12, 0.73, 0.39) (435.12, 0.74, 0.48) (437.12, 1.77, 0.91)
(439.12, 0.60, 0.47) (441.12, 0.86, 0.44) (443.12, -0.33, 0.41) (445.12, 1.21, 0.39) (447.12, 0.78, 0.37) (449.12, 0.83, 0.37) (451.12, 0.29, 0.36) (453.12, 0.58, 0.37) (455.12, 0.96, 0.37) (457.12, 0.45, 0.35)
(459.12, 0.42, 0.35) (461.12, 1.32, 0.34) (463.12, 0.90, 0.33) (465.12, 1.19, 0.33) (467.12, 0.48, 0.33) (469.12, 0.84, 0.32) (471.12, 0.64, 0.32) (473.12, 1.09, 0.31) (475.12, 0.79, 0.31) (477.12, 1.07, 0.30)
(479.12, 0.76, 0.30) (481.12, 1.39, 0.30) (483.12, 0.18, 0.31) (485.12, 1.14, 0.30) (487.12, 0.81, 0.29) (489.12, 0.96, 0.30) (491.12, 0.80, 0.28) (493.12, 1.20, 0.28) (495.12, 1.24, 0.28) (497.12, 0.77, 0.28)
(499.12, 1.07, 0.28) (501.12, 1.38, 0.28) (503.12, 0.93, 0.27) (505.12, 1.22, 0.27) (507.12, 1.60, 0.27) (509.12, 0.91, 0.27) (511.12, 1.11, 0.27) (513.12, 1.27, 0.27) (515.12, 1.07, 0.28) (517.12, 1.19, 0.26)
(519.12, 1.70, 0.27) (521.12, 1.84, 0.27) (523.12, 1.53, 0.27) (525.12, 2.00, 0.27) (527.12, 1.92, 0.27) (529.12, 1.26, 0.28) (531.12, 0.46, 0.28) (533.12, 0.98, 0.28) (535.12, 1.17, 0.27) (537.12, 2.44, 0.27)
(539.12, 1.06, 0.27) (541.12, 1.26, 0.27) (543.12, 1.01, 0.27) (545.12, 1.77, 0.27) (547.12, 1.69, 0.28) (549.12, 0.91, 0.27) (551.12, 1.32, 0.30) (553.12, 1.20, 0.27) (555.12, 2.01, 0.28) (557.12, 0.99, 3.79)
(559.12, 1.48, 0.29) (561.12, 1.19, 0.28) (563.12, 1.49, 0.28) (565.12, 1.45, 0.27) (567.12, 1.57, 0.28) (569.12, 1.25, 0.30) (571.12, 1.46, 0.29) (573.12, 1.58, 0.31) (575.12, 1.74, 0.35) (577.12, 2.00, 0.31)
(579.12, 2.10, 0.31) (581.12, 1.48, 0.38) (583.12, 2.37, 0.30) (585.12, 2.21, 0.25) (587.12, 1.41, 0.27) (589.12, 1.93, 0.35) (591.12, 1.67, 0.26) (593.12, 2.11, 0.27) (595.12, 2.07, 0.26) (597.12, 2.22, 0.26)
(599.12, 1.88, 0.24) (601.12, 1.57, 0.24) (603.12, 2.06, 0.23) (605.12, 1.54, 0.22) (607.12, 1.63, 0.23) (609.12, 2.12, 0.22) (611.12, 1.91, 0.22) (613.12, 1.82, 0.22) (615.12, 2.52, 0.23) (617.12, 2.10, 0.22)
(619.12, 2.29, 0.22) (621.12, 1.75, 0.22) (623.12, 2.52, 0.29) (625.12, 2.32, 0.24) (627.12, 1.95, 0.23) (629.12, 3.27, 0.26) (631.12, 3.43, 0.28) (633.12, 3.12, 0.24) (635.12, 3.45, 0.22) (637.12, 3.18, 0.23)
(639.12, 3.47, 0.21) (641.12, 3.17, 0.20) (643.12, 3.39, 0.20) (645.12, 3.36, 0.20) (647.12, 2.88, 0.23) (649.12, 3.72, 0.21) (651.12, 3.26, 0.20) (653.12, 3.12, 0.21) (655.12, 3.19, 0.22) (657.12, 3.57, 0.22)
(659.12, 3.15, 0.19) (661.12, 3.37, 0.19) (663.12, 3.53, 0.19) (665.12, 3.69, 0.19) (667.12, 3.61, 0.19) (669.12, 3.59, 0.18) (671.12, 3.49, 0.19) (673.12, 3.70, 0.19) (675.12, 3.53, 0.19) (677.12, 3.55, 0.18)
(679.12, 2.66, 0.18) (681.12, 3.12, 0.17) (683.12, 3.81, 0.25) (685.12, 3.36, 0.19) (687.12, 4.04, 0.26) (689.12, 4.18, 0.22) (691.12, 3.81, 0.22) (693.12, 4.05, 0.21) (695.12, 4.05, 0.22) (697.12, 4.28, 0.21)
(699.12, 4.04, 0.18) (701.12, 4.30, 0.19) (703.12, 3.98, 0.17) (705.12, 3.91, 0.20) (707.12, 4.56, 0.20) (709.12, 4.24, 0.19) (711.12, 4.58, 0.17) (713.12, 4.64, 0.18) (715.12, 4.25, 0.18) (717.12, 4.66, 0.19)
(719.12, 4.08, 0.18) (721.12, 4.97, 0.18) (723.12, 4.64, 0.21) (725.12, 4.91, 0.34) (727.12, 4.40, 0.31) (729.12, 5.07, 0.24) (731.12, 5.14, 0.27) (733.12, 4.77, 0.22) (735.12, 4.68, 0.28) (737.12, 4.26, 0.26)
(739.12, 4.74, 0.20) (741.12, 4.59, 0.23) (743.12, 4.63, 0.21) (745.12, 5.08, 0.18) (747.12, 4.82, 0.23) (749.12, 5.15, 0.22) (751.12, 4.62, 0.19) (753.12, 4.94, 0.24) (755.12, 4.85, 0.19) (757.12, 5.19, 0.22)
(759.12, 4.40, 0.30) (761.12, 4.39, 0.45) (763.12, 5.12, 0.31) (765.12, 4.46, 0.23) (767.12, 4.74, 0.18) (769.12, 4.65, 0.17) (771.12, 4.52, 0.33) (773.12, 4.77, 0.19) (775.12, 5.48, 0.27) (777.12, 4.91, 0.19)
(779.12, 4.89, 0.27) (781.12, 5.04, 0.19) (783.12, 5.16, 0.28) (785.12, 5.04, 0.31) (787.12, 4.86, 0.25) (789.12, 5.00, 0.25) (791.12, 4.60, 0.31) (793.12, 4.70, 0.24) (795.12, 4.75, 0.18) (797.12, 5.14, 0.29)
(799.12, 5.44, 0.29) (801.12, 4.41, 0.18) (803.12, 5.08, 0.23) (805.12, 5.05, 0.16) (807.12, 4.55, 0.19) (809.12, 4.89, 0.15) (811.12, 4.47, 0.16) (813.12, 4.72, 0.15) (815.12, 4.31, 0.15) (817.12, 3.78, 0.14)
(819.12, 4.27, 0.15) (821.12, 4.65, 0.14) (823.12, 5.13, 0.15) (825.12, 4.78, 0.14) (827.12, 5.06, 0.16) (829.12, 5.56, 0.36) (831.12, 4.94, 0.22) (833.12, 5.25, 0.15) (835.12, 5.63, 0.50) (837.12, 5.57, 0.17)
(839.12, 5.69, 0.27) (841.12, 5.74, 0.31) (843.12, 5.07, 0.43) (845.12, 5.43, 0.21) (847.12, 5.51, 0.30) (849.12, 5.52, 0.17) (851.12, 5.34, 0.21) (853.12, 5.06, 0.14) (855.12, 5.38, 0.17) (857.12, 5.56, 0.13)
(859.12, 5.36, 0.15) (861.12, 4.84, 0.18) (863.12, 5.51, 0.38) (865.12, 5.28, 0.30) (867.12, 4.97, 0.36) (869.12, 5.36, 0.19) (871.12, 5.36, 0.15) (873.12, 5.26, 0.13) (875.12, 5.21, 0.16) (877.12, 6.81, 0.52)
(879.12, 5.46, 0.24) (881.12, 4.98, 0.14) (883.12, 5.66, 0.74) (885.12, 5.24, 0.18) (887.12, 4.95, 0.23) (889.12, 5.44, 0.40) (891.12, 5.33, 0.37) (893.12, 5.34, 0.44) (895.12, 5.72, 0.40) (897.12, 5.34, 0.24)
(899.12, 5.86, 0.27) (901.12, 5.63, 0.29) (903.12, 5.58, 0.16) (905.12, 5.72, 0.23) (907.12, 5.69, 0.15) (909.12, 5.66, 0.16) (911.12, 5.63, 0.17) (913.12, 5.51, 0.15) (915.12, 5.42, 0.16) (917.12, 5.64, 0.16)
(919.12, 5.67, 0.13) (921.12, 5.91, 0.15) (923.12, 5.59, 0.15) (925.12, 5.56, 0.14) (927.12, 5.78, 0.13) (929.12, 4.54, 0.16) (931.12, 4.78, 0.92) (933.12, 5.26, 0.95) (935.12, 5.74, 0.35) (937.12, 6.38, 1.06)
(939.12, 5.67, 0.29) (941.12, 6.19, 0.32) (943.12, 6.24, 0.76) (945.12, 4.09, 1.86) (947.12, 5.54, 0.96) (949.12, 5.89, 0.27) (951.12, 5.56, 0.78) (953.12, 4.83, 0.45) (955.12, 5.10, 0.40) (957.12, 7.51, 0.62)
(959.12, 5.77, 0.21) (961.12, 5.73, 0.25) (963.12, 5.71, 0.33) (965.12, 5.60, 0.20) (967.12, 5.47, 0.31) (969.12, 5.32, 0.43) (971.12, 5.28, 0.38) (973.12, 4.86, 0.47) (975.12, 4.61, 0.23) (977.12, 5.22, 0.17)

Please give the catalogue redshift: 0.58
